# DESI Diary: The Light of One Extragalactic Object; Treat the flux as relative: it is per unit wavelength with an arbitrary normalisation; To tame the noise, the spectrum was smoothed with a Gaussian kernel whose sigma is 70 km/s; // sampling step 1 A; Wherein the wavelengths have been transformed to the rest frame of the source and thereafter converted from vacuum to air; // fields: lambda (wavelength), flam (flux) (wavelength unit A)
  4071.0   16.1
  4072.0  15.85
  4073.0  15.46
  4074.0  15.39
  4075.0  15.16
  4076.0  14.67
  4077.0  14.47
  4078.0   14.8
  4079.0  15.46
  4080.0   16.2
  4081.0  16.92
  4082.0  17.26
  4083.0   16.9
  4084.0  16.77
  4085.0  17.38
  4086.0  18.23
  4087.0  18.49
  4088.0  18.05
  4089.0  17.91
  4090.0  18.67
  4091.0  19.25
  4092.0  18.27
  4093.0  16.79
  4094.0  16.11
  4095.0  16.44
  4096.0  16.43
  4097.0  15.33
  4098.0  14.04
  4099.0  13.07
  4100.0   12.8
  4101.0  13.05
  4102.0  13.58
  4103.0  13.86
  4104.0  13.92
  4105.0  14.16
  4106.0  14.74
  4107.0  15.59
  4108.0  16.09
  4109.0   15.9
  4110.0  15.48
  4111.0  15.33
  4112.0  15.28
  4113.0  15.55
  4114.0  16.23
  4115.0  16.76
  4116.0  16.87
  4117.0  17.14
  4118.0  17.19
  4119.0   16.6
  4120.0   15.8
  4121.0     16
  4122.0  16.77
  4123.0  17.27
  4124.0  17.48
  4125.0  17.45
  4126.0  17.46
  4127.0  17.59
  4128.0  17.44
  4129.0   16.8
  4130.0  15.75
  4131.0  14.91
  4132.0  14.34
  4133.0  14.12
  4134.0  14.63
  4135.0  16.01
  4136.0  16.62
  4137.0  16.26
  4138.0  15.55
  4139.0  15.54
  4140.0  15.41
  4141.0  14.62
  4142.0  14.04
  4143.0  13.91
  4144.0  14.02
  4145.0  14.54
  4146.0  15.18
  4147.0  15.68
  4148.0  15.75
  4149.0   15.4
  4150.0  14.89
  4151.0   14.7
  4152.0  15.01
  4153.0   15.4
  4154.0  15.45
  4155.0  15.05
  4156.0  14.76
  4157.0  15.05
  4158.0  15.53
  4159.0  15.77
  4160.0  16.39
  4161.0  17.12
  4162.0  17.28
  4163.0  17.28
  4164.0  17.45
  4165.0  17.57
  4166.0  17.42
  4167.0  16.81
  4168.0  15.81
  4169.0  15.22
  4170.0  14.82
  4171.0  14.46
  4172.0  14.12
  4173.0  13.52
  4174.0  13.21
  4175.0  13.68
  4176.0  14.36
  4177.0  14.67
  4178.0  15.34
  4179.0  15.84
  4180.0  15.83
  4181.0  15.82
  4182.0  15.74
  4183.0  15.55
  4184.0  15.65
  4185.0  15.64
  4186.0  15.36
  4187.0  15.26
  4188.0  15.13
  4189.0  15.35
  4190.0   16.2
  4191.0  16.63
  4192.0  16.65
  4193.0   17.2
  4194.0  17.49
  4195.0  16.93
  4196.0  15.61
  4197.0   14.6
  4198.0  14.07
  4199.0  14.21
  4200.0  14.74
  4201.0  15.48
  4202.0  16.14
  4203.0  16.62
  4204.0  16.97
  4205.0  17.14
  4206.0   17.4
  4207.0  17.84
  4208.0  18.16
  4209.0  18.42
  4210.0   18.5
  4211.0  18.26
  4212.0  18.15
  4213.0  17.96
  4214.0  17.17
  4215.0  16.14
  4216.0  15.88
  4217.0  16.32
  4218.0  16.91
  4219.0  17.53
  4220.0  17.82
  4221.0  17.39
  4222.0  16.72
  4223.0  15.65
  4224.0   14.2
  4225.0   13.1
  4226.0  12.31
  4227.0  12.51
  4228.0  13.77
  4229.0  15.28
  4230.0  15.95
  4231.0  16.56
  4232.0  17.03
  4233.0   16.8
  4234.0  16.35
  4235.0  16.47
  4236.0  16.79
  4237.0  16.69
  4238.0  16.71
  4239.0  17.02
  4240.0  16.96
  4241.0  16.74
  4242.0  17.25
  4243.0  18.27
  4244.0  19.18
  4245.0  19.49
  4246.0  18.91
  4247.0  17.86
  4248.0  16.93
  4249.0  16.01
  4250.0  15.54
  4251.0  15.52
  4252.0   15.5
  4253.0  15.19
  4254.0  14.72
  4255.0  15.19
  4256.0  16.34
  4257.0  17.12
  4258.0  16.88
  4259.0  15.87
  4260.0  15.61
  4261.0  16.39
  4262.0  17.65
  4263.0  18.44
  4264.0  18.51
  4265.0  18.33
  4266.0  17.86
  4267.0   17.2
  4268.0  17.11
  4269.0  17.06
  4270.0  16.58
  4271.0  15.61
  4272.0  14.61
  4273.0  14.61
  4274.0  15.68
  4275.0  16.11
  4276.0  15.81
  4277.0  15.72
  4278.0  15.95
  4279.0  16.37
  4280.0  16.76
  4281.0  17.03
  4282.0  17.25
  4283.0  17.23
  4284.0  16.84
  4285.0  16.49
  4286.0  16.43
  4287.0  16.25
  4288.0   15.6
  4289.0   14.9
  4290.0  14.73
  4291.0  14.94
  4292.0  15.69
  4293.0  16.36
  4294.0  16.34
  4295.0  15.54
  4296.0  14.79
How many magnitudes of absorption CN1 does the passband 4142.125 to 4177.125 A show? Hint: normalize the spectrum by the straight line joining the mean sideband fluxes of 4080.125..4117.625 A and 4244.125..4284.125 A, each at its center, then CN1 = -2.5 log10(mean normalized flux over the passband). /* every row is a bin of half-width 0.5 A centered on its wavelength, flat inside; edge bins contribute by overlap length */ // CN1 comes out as 0.06 mag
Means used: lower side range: 16.1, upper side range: 16.6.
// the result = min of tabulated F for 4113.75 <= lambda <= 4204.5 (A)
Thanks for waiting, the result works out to 13.21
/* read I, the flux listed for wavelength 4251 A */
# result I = 15.52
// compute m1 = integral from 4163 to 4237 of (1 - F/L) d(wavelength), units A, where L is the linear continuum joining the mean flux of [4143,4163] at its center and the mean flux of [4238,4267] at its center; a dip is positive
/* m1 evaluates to 0.8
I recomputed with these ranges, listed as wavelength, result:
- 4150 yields 14.89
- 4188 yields 15.13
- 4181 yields 15.82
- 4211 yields 18.26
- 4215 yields 16.14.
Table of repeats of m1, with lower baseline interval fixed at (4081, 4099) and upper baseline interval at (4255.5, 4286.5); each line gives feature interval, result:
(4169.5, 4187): 2.00 A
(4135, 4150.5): 1.61 A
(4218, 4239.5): 1.11 A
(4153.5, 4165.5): 0.48 A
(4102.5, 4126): 1.39 A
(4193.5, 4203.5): 0.72 A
